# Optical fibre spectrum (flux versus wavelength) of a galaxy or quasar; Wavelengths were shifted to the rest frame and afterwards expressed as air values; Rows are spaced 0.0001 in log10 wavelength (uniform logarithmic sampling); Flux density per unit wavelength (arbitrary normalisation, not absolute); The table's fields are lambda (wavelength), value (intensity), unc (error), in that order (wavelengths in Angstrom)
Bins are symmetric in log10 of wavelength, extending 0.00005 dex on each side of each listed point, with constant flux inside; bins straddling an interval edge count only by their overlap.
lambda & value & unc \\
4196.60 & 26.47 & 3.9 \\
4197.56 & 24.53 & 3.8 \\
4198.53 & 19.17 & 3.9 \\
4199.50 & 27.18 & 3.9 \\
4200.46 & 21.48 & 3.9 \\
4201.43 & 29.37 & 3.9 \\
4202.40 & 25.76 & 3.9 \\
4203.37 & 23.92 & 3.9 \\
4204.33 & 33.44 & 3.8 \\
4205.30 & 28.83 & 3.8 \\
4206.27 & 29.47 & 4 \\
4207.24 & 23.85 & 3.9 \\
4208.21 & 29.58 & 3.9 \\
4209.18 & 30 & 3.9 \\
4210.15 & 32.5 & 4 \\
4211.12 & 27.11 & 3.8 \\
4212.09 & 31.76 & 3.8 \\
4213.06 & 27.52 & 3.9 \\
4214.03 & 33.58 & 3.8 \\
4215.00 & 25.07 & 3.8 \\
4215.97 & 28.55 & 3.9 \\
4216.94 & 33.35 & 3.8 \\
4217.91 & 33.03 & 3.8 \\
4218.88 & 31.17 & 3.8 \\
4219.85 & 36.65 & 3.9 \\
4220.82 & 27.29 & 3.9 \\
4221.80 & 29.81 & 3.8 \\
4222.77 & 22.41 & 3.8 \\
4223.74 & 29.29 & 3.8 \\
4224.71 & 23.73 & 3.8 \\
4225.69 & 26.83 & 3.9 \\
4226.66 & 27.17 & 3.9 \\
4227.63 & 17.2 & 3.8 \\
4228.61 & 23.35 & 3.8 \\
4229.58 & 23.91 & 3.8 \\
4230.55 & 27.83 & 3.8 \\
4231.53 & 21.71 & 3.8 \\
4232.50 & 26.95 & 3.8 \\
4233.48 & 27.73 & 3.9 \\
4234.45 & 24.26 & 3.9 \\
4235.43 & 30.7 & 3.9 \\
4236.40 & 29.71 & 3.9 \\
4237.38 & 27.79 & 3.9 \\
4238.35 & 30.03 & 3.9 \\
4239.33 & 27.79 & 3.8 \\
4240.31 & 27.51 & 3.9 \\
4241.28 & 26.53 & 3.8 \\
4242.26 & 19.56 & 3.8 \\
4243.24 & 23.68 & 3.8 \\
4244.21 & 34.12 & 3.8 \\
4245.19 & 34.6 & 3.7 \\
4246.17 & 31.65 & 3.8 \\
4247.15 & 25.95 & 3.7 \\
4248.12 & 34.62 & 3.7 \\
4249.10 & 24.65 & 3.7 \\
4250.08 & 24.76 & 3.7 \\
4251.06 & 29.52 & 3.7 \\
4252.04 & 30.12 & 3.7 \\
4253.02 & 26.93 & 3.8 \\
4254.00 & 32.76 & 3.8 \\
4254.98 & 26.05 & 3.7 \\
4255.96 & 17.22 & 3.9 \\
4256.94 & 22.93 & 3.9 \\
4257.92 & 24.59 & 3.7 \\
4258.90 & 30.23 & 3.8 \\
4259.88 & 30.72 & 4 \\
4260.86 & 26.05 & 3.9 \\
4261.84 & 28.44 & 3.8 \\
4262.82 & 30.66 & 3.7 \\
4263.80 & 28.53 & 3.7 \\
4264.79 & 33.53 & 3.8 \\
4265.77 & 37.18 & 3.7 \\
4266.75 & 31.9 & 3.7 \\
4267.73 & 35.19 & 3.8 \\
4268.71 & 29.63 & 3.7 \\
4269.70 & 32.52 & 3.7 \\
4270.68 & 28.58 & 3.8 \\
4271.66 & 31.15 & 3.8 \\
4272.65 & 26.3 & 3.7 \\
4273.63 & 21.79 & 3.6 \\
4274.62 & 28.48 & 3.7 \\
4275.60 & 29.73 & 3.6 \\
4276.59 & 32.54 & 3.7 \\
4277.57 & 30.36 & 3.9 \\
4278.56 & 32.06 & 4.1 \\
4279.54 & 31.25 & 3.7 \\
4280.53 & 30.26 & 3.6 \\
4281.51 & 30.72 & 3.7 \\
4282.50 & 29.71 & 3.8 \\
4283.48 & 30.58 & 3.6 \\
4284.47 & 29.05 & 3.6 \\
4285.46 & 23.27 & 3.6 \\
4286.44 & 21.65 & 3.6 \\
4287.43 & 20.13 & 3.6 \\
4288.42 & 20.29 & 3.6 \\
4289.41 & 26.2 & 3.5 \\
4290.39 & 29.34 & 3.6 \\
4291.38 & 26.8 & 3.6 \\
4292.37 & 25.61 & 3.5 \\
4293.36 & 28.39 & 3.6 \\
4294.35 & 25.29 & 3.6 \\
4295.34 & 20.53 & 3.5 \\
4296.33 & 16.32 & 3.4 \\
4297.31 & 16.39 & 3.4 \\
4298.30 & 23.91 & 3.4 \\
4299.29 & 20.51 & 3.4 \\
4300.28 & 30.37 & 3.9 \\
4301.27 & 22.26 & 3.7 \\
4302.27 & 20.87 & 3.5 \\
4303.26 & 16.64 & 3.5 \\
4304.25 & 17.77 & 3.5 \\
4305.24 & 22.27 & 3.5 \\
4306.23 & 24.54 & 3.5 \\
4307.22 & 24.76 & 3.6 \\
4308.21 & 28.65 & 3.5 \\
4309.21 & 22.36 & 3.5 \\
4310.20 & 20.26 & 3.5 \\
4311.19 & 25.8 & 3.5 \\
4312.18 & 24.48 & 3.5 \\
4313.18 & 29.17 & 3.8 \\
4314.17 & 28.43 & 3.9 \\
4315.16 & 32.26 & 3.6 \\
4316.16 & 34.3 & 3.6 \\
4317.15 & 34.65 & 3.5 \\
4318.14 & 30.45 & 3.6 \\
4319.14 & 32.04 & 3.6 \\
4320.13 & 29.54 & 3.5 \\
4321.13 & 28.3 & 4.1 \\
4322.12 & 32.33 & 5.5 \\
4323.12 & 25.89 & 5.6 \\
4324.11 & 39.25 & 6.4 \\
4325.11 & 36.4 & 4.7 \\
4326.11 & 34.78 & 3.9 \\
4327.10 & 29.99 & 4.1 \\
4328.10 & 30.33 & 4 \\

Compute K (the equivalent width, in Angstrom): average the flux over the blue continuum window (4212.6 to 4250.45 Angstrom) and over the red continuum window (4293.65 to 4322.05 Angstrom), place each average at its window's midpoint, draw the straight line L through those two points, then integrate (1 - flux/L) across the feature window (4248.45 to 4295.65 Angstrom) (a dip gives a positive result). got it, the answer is -2.9 Angstrom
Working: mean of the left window 27.8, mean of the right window 25.3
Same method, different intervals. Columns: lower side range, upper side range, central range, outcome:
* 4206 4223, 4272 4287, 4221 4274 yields 2.4 Angstrom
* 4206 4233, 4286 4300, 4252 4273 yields -3.5 Angstrom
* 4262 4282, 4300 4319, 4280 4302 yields 2.6 Angstrom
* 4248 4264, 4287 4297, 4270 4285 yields -2.6 Angstrom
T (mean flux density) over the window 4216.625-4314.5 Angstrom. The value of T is 27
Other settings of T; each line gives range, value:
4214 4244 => 27.2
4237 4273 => 28.8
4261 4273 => 31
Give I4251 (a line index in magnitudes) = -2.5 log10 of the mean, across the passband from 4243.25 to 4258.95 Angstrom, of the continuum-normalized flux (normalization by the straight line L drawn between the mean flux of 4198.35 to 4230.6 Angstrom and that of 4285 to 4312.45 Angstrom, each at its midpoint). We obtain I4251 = -0.09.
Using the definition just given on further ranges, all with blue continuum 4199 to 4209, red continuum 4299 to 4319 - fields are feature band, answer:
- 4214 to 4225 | -0.09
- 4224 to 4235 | 0.09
